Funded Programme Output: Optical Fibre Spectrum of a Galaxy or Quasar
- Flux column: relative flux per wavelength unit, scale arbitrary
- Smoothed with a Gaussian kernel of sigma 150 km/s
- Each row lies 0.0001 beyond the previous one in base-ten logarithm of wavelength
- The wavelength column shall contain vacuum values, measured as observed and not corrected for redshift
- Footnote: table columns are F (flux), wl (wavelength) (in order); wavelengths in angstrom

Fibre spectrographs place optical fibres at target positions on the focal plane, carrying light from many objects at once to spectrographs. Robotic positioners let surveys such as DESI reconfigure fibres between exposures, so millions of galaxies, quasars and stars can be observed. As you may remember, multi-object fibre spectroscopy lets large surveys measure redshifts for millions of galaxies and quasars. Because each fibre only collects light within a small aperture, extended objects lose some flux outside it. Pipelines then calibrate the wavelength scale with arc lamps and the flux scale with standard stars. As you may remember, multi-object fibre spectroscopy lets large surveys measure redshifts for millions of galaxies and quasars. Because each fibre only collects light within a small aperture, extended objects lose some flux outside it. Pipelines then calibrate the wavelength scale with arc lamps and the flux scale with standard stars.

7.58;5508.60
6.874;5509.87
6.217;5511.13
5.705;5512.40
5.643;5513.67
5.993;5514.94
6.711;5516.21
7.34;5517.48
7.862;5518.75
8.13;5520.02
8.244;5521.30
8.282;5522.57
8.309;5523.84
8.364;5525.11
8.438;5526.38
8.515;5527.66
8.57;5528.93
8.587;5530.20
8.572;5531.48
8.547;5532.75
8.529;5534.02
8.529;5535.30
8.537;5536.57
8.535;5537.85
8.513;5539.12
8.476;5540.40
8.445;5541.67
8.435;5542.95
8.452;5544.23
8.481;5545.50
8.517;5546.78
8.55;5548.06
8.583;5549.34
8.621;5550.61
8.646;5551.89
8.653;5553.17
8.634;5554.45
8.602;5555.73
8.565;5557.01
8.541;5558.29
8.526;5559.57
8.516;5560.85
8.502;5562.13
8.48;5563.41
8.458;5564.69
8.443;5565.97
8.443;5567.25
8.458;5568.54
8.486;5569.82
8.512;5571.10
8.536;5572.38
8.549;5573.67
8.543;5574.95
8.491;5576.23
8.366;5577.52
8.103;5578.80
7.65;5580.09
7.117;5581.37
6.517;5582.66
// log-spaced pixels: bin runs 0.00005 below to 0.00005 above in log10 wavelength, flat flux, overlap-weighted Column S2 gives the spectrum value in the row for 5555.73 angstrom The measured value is 8.602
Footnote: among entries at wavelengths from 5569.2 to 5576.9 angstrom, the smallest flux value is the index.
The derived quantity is 8.486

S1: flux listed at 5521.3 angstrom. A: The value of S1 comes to 8.244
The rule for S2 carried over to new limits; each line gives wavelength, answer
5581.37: 7.117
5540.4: 8.476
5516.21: 6.711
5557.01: 8.565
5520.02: 8.13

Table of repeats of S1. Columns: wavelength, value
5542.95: 8.435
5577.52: 8.366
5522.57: 8.282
